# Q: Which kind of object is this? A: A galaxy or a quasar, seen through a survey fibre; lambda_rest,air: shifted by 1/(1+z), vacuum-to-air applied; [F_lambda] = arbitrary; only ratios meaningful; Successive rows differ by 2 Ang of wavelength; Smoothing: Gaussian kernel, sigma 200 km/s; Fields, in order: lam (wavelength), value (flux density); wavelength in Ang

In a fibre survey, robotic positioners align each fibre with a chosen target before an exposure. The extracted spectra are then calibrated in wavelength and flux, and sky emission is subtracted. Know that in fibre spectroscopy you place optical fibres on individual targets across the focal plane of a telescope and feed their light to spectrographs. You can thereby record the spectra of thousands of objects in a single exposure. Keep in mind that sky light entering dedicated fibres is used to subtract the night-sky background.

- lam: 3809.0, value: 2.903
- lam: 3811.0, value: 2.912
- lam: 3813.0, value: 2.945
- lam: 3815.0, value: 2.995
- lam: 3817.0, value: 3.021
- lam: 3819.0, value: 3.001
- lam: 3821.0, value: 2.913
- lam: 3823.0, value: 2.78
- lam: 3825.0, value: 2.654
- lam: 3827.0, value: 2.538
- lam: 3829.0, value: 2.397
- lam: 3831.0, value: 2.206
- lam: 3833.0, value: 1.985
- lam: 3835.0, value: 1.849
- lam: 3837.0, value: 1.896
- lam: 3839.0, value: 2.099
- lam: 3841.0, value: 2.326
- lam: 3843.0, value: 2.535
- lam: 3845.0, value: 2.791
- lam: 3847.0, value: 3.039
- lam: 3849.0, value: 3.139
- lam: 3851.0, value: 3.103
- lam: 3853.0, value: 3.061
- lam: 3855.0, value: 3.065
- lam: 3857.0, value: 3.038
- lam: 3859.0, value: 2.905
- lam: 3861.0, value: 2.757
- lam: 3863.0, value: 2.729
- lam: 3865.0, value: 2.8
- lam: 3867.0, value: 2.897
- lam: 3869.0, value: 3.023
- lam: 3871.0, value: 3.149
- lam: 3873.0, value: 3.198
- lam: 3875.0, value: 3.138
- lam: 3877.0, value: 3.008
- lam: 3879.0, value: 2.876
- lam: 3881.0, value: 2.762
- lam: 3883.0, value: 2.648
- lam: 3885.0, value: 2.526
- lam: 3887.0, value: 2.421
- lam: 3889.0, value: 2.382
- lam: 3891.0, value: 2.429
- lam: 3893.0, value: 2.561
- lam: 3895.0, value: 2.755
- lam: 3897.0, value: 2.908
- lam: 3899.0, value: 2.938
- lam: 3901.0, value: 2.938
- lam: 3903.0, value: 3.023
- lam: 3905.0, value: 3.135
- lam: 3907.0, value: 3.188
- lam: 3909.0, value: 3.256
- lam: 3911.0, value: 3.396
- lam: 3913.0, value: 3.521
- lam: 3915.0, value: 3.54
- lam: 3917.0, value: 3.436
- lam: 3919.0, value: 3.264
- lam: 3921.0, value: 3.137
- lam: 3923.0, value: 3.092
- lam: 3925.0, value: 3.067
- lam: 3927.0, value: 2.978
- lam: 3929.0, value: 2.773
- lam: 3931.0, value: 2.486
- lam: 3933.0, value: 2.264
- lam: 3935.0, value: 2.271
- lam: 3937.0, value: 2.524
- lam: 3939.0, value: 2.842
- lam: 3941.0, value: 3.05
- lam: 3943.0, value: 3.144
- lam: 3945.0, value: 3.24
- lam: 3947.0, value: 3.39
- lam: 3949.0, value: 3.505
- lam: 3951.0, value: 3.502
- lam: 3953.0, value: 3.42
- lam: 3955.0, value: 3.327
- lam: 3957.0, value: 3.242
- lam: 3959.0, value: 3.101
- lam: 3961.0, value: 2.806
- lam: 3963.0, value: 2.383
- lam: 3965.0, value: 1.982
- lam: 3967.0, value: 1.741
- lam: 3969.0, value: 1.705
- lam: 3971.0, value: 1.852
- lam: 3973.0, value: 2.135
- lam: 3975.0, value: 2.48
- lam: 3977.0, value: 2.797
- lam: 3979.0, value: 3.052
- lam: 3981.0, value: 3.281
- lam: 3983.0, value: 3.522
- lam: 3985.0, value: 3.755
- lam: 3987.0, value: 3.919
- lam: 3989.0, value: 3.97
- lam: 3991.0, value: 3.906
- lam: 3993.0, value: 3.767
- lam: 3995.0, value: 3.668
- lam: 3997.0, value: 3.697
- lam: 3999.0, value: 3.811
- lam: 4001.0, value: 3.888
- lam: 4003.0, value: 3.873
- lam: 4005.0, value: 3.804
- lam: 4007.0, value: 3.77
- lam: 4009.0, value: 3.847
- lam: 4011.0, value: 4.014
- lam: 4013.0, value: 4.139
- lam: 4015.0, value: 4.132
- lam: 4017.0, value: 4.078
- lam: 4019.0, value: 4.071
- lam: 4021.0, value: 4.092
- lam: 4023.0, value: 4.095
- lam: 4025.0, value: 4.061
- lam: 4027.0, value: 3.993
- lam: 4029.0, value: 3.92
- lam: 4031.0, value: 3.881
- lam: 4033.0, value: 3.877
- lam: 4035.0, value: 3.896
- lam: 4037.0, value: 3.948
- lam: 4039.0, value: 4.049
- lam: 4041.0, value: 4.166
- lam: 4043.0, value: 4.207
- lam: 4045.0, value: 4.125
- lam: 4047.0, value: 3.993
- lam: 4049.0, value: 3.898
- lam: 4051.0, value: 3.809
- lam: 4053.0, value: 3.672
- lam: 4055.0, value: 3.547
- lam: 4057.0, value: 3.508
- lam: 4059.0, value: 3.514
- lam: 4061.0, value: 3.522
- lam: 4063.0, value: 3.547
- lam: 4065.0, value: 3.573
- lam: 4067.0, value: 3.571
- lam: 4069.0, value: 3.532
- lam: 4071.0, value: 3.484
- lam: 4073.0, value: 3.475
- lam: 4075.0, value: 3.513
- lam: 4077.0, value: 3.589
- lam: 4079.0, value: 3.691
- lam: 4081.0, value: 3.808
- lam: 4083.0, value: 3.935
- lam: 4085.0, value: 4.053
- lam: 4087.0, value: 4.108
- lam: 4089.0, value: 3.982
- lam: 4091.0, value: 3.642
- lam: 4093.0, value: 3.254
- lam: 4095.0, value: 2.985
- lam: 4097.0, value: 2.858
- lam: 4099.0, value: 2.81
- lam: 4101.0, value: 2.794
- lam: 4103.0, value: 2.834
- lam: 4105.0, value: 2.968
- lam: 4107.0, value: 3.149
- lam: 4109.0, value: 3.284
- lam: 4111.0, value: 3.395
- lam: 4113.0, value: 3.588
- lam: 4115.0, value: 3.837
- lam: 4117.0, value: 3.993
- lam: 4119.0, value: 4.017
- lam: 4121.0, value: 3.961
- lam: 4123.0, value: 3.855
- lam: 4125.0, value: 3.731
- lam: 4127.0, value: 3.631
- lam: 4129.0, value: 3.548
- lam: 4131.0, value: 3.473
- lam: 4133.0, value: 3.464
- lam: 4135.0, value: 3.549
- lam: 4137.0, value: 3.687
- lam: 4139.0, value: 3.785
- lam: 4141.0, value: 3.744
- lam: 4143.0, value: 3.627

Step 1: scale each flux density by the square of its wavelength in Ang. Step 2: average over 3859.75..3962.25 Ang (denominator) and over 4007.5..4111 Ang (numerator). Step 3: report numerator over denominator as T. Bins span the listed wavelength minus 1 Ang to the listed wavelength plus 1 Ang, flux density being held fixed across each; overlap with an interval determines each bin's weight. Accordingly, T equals 1.3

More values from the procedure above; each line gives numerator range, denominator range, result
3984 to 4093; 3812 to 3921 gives 1.47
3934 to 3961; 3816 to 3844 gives 1.35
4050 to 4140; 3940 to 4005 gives 1.19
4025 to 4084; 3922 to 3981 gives 1.43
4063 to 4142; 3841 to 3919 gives 1.34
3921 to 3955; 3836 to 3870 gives 1.12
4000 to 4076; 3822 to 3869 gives 1.60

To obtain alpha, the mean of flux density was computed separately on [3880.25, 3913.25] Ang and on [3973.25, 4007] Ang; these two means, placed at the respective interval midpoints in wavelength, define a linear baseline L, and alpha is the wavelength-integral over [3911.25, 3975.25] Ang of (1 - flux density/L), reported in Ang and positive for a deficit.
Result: 6.43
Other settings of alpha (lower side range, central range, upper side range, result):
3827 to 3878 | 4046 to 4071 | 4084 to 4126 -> -2.2 Ang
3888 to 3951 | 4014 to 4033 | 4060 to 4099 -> -3.7 Ang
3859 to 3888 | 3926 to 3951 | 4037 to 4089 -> 2.1 Ang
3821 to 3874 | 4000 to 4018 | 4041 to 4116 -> -3.6 Ang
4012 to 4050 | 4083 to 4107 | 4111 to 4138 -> 3.1 Ang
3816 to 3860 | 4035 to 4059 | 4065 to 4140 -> -3.8 Ang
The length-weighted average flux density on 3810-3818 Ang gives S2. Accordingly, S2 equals 2.97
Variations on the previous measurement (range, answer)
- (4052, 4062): 3.55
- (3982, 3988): 3.73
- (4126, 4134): 3.53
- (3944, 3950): 3.38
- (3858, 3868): 2.82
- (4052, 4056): 3.61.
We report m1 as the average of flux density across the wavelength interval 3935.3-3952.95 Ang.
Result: 3.13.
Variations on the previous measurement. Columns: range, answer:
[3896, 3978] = 2.9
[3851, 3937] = 2.92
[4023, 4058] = 3.92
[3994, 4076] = 3.84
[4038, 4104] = 3.61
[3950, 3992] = 2.95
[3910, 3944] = 2.99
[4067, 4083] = 3.61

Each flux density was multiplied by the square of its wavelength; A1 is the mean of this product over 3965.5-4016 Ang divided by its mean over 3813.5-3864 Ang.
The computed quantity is 1.4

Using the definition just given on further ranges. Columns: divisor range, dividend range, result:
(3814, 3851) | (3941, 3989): 1.22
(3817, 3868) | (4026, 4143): 1.54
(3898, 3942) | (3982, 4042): 1.37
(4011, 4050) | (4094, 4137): 0.89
